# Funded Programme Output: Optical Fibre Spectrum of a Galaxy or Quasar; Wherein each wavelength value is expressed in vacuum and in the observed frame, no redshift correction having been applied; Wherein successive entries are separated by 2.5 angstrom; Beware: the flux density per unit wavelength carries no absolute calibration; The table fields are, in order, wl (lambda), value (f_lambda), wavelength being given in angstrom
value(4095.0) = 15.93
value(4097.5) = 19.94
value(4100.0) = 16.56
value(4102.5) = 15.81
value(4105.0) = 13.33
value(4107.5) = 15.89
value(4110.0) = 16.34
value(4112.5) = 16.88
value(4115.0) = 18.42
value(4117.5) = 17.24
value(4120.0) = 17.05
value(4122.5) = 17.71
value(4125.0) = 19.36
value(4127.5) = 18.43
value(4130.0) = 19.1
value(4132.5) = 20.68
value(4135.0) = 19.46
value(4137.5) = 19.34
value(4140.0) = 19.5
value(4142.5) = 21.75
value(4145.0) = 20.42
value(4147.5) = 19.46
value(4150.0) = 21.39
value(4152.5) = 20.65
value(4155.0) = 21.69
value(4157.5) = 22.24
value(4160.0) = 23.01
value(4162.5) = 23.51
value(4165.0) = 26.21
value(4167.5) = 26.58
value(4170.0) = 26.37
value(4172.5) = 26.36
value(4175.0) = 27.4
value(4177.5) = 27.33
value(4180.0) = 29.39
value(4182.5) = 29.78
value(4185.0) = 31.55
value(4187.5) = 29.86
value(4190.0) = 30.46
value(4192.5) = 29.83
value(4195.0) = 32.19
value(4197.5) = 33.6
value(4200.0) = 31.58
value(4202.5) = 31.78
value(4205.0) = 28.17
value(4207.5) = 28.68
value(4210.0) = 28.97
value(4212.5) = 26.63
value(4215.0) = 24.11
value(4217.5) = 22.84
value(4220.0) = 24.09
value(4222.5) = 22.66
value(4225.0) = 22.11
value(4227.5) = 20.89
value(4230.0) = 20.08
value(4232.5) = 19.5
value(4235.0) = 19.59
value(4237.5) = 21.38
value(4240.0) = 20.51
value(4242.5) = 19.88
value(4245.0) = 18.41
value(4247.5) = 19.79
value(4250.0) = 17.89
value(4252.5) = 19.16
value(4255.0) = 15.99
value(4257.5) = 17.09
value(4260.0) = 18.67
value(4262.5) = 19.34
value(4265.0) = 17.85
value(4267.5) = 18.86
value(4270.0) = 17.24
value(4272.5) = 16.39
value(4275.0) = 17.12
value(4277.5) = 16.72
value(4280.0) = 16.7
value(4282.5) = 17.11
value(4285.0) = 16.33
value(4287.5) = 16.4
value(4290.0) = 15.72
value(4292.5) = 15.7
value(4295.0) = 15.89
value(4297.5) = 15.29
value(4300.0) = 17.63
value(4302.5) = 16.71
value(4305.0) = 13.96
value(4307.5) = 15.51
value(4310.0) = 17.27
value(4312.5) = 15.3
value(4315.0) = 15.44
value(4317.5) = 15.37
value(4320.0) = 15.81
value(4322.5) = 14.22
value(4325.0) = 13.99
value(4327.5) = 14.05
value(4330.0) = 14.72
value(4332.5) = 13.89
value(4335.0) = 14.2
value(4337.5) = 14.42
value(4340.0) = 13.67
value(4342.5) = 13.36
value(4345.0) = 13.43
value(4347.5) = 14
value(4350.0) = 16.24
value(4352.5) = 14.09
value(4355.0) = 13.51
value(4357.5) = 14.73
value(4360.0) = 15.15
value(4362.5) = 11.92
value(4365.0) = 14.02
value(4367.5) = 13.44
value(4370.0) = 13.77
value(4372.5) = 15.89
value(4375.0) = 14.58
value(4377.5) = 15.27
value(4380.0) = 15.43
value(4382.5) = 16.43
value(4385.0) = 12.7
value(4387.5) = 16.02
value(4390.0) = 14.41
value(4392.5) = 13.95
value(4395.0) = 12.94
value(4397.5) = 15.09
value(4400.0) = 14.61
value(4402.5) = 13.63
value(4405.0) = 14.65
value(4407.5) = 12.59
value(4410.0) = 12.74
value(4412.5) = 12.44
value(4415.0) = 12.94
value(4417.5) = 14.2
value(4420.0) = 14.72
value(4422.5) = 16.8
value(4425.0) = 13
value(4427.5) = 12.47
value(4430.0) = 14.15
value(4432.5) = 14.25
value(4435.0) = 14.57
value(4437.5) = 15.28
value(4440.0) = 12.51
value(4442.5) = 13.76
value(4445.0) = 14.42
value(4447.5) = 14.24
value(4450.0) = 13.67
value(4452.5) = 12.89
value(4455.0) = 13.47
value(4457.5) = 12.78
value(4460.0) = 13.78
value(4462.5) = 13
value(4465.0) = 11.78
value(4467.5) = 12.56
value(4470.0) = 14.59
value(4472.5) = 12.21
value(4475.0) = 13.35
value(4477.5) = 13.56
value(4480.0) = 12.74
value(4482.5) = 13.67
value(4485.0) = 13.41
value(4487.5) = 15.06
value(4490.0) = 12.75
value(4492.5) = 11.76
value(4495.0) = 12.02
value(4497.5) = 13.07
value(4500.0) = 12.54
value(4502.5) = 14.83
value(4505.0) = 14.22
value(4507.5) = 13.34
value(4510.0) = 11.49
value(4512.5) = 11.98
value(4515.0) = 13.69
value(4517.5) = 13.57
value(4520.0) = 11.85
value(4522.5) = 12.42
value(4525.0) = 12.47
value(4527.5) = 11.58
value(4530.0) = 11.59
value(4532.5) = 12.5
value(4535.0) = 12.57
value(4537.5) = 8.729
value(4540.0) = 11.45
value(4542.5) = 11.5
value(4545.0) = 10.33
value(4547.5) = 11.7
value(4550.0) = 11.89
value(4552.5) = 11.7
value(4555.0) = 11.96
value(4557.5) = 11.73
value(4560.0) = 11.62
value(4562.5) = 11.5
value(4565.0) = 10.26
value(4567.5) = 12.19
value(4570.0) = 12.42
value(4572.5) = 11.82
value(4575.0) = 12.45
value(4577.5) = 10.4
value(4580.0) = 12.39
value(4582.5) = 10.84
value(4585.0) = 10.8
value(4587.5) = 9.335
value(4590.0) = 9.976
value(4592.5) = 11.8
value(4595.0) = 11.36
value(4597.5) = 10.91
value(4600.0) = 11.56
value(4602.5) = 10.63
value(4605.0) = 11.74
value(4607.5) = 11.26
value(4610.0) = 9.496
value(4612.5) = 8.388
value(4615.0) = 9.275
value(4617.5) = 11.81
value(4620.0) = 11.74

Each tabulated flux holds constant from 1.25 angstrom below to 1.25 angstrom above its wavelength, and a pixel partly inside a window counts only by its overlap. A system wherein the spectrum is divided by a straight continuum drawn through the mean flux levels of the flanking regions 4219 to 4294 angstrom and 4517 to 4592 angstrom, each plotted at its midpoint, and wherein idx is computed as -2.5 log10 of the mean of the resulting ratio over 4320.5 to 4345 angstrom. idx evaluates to 0.19 mag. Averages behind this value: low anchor 18.6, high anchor 11.5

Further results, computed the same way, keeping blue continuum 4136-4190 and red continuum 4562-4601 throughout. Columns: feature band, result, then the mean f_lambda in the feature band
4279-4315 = 0.25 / 16.1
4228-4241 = 0.11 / 20.2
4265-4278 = 0.21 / 17.4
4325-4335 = 0.33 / 14.2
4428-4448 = 0.13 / 14.1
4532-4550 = 0.12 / 11.2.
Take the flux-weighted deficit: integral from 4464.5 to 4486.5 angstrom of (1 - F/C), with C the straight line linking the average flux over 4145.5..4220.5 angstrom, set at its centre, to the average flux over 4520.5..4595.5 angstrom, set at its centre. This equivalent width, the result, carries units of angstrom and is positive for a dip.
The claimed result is 2.5 angstrom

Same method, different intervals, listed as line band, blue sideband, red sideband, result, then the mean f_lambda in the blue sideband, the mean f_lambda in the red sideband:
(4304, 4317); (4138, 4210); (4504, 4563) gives 3.4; 26.4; 12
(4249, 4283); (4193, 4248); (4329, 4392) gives 5.8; 24.6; 14.4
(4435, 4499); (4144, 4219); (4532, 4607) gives 8.6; 26.7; 11.3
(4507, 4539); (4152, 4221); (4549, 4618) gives 3.5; 27.4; 11.1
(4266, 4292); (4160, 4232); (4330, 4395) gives 4.9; 27.1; 14.3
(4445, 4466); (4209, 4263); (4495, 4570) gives 1.6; 20.9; 12.1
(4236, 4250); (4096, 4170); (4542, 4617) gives -1.8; 19.7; 11.1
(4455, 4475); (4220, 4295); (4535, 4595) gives 0.9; 18.5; 11.3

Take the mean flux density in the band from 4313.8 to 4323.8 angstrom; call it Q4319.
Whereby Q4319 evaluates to 15.2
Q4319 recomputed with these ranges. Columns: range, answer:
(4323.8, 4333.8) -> 14.2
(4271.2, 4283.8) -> 16.8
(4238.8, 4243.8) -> 20.2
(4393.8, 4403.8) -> 14.1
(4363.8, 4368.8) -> 13.7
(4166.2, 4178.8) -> 26.8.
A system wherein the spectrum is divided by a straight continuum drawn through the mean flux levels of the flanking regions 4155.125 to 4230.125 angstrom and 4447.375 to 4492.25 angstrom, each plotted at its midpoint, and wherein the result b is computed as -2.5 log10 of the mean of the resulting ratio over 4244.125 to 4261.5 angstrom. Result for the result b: 0.303 mag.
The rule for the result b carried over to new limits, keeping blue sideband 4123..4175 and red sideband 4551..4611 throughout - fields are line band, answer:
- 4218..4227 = -0.14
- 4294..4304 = 0.12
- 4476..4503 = 0.03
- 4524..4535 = 0.04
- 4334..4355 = 0.20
